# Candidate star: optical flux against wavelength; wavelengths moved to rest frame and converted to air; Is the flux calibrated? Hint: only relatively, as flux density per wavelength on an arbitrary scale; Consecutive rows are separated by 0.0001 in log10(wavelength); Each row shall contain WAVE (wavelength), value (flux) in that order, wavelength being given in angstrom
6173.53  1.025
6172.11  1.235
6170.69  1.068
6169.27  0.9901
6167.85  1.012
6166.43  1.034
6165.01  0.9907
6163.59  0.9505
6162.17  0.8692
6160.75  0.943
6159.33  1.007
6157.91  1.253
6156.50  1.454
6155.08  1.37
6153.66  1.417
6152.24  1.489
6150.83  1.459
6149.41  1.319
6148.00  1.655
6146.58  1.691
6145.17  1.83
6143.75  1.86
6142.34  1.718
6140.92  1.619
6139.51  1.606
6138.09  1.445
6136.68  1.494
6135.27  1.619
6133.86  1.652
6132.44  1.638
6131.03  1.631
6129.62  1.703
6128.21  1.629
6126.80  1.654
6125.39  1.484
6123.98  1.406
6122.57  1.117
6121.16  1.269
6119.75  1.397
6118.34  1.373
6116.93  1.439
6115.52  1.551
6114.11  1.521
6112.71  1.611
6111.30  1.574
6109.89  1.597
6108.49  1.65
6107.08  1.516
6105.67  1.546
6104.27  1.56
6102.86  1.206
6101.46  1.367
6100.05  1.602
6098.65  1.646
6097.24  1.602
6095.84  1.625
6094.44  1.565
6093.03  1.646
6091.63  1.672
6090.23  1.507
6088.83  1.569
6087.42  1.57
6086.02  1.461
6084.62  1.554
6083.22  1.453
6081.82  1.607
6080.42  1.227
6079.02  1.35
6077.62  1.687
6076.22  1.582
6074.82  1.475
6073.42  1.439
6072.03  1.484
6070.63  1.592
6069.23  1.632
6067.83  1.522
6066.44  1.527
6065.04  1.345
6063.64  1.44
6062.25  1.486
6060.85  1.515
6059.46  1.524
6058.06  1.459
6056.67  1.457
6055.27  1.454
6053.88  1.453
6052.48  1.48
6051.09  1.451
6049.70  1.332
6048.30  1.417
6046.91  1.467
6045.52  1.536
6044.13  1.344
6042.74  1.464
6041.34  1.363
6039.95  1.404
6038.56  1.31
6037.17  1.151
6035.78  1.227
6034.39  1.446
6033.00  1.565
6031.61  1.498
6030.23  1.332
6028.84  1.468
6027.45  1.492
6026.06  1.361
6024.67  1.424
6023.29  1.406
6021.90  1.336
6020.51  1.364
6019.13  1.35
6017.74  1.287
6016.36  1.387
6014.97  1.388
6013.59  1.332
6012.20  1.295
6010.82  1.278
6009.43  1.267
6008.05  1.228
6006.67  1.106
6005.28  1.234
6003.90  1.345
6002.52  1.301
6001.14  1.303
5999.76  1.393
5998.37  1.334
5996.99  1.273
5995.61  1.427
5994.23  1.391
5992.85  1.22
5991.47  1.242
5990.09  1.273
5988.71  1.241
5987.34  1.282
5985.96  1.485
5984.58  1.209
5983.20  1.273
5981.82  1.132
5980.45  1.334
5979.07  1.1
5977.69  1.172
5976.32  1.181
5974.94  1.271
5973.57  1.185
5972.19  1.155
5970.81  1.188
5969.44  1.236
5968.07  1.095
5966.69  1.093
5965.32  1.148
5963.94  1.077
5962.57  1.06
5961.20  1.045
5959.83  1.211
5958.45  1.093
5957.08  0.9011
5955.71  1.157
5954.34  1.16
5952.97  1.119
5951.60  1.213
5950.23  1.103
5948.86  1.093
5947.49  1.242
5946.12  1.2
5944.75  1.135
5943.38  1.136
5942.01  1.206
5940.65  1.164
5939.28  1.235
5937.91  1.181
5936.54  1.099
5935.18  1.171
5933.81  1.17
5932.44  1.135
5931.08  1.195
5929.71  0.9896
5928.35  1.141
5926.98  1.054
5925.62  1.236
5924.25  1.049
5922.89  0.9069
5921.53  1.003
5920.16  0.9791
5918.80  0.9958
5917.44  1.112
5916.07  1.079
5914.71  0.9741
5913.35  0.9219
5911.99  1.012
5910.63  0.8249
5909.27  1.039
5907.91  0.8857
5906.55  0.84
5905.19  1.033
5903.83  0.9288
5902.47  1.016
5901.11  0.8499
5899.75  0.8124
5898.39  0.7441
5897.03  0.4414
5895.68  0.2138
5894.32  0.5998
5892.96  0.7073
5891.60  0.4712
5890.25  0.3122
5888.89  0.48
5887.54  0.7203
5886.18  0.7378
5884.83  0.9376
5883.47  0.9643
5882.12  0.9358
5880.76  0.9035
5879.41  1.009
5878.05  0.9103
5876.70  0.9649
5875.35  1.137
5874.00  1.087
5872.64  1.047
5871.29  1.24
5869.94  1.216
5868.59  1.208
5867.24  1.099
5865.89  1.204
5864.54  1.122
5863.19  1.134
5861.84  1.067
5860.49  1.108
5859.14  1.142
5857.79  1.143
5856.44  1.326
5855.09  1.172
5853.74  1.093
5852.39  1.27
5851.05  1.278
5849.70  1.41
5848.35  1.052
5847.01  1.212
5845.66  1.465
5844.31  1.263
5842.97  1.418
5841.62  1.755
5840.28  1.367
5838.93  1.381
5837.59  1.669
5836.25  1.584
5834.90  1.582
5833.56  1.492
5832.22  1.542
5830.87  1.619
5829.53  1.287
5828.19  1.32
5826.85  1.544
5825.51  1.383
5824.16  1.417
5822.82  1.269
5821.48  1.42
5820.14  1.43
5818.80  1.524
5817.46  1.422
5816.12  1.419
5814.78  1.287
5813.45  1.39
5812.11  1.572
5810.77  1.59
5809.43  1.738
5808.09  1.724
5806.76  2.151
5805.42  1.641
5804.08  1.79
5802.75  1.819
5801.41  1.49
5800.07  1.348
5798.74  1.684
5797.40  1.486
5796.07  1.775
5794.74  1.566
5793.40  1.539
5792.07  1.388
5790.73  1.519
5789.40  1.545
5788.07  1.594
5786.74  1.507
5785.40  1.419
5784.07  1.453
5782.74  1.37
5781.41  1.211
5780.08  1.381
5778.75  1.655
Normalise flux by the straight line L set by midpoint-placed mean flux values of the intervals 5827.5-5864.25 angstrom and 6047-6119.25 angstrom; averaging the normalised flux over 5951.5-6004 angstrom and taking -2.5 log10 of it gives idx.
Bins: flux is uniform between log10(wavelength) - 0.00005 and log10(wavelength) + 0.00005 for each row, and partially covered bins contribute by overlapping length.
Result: 0.18 mag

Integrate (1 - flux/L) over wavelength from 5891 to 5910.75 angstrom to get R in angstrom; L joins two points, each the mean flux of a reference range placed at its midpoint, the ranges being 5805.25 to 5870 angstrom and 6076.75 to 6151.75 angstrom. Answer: 9.2 angstrom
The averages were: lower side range 1.39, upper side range 1.54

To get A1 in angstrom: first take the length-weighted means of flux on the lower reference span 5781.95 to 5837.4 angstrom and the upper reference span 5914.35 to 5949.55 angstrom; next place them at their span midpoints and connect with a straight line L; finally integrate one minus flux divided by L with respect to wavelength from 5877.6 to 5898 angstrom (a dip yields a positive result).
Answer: 9.3 angstrom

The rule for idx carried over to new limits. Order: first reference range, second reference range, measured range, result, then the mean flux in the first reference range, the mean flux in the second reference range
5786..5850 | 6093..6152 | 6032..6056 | 0.10 mag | 1.51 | 1.55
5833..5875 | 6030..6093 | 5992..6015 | 0.09 mag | 1.28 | 1.47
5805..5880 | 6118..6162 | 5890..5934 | 0.46 mag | 1.34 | 1.48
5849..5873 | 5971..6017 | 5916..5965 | 0.11 mag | 1.18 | 1.27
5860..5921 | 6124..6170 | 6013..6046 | -0.17 mag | 0.911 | 1.42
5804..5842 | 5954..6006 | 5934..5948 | 0.10 mag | 1.52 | 1.22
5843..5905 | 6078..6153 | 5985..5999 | -0.05 mag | 0.985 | 1.54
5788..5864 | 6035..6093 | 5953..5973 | 0.29 mag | 1.45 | 1.47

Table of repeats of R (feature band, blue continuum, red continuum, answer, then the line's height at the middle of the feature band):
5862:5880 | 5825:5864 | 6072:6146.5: 3.4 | 1.37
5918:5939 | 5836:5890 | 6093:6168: 2.3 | 1.22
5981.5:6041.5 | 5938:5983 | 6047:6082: -0.8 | 1.31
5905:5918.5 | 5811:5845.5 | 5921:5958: 2.7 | 1.21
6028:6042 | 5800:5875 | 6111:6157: 1.0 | 1.49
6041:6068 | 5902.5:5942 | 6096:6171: -3.3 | 1.29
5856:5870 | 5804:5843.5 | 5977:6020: 3.0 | 1.47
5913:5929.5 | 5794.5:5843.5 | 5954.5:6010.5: 3.7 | 1.34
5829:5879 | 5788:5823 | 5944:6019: 6.9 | 1.47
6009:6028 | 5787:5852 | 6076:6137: 2.0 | 1.52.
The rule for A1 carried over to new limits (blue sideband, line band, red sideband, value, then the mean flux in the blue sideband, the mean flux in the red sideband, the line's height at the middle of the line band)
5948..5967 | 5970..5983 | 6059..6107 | -0.3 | 1.11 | 1.52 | 1.17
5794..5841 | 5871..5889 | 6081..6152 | 7.0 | 1.54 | 1.55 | 1.54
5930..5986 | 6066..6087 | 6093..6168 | -2.1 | 1.16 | 1.46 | 1.37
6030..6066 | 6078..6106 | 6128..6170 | -2.0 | 1.42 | 1.41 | 1.42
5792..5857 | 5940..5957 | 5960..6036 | 2.4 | 1.48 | 1.28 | 1.34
